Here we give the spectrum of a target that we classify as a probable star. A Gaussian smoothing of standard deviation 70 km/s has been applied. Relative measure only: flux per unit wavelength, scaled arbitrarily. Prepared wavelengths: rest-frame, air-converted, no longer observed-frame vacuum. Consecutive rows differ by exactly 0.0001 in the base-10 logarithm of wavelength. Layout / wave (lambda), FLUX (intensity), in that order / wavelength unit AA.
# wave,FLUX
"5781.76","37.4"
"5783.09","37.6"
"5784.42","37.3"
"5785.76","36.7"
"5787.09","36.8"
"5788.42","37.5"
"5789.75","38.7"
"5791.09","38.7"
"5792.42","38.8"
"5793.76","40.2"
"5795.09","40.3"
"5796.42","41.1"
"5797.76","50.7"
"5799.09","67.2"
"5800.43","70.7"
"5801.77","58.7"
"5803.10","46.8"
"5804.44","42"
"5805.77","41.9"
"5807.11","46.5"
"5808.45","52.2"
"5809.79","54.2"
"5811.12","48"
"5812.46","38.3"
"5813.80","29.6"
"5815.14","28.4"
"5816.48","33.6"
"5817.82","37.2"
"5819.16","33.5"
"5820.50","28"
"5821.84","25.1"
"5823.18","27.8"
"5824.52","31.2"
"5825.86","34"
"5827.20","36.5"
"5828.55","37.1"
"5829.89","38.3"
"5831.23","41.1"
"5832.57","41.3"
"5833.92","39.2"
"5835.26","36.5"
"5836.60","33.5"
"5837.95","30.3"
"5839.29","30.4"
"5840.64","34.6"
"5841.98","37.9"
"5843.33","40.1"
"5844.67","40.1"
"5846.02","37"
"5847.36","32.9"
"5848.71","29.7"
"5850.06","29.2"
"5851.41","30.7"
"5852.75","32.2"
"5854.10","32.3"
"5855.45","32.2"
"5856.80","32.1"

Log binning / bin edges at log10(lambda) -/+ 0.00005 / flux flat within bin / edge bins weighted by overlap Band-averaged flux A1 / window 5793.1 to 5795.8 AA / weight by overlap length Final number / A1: 40.4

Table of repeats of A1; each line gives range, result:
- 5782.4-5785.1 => 37.4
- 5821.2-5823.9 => 26.6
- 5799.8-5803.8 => 58.5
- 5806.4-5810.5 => 50.8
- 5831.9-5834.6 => 40.2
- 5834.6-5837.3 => 34.9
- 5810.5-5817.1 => 35.5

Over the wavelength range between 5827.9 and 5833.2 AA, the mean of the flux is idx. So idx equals 39.5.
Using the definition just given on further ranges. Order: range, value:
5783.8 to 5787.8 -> 36.9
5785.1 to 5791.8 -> 37.7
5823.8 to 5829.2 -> 34.6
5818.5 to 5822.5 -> 28.9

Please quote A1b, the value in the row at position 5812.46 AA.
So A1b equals 38.3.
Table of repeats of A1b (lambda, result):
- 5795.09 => 40.3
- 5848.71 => 29.7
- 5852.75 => 32.2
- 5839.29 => 30.4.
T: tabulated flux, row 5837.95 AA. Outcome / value 30.3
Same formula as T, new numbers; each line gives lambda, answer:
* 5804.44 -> 42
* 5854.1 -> 32.3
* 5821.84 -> 25.1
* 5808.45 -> 52.2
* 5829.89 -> 38.3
